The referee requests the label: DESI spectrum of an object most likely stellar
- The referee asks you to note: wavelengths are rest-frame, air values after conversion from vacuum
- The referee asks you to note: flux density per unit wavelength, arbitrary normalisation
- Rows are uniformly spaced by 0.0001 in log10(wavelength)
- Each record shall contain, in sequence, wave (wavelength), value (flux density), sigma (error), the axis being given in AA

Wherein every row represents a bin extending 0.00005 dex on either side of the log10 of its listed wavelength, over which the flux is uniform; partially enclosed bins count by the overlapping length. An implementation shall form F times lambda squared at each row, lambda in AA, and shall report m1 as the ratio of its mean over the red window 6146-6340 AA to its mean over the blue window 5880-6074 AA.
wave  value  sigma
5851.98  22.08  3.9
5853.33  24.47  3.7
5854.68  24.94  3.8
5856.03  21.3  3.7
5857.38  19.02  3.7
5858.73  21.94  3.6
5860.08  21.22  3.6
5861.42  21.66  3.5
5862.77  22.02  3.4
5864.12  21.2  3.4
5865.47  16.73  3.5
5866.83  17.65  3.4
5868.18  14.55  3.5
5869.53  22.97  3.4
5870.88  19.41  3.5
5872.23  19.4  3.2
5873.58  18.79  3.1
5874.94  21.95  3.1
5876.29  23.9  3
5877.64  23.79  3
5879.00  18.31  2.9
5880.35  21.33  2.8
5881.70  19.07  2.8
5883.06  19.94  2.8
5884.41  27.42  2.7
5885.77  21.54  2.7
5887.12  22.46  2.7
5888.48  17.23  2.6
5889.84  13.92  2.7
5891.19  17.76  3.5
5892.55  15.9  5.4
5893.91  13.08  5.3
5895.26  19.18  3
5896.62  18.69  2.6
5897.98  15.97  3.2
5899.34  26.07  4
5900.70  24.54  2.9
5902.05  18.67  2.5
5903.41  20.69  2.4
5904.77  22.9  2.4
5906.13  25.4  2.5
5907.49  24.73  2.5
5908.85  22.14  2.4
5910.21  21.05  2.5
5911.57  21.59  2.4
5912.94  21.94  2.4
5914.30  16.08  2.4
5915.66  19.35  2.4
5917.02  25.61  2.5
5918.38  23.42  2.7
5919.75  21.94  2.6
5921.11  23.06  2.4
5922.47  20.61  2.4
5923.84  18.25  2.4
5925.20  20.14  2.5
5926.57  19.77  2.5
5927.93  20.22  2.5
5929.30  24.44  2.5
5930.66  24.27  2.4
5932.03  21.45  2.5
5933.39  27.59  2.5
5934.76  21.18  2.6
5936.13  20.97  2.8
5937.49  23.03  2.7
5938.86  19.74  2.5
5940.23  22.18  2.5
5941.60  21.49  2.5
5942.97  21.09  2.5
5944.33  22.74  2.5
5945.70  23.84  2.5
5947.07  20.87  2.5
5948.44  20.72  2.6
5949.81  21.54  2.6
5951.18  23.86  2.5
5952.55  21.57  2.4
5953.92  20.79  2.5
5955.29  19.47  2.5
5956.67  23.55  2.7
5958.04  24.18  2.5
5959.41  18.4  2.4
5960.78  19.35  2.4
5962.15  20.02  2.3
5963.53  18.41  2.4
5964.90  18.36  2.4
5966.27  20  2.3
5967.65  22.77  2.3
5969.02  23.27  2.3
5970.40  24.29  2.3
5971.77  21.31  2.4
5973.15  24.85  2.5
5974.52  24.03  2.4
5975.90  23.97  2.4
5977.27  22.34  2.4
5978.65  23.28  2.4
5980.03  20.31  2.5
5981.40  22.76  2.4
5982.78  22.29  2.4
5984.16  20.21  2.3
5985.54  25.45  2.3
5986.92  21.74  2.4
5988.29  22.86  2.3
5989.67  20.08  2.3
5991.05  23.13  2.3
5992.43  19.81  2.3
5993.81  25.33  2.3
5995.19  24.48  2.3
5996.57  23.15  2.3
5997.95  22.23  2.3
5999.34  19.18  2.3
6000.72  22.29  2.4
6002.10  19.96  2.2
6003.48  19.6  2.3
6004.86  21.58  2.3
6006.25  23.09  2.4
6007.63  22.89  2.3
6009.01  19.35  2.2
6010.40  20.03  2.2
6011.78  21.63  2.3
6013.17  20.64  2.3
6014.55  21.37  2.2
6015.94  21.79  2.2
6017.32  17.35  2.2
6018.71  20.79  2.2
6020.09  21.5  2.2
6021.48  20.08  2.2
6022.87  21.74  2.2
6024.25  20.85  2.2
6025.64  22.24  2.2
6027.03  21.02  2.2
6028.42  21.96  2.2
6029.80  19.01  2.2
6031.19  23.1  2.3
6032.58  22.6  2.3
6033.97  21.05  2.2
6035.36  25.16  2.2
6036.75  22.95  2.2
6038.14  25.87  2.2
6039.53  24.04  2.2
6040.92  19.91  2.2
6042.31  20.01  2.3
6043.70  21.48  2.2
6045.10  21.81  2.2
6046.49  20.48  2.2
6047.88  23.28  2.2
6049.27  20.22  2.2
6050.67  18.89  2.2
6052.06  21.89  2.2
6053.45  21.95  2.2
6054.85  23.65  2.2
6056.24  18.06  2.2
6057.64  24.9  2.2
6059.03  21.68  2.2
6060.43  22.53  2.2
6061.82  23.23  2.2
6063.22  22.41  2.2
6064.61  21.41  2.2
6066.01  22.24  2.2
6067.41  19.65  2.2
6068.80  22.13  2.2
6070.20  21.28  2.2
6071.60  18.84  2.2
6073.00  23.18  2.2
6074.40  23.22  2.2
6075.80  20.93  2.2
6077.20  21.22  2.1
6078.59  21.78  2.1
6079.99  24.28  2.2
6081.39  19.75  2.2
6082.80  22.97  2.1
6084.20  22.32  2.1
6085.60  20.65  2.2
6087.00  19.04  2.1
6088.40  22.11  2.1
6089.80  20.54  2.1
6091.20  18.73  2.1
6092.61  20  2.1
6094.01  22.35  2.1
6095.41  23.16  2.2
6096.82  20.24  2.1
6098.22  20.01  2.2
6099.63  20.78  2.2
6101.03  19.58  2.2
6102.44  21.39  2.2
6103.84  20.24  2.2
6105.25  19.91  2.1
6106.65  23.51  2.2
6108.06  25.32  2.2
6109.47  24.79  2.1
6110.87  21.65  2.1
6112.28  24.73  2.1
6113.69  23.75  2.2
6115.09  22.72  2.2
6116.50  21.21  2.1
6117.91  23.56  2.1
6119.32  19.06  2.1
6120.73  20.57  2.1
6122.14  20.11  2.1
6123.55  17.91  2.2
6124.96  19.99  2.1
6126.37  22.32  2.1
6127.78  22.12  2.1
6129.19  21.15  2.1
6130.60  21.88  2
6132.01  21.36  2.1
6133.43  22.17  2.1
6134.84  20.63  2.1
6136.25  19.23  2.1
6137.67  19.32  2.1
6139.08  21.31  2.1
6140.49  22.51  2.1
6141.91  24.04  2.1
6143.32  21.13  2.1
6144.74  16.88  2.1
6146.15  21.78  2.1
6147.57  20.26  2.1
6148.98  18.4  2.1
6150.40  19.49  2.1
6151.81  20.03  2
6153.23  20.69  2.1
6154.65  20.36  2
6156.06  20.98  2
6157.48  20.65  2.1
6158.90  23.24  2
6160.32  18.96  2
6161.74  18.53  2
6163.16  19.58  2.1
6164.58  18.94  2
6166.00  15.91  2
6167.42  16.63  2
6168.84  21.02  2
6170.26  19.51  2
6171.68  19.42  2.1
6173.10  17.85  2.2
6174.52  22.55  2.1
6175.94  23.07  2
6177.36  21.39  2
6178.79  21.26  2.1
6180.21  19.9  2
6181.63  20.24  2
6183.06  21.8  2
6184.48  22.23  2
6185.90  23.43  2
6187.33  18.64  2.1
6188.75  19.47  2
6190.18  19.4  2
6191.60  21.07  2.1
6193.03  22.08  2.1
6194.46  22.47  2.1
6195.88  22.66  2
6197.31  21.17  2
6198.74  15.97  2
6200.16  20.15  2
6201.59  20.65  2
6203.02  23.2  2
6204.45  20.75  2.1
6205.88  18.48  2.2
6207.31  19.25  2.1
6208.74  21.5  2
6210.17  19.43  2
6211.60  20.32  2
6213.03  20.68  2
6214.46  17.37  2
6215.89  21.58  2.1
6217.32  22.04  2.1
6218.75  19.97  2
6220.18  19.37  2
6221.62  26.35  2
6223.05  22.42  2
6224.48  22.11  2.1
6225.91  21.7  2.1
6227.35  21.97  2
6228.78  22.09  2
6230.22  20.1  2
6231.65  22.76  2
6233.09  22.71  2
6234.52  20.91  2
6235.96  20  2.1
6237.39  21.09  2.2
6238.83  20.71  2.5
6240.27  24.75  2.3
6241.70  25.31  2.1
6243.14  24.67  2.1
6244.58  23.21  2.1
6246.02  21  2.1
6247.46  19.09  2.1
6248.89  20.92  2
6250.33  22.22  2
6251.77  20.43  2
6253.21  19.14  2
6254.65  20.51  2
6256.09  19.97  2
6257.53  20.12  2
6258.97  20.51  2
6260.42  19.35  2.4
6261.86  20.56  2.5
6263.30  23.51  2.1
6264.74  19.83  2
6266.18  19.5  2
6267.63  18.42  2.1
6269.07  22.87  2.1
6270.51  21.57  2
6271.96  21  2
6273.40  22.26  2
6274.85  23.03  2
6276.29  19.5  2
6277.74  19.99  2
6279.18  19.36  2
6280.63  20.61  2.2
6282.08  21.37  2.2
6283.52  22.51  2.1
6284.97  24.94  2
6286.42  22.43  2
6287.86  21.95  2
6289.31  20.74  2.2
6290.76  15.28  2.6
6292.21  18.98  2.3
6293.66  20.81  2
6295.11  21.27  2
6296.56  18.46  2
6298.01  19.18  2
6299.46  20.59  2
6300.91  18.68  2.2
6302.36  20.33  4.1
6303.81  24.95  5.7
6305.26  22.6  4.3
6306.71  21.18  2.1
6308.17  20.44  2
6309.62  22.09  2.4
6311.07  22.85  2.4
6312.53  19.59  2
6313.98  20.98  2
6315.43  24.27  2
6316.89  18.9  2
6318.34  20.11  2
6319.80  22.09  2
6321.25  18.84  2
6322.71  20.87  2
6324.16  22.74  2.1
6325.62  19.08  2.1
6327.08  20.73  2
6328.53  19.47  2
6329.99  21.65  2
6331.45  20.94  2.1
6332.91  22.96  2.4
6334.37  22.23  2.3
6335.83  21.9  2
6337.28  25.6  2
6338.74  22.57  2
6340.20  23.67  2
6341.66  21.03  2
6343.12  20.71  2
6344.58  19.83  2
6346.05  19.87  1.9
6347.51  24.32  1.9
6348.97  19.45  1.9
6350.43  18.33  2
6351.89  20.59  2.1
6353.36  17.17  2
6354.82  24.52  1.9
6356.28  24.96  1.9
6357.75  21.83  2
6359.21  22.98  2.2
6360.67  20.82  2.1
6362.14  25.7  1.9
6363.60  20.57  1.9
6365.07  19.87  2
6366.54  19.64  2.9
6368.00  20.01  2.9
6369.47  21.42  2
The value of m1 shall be 1.06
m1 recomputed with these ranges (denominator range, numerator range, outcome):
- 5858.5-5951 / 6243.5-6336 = 1.13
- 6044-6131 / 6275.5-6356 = 1.05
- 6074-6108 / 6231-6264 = 1.06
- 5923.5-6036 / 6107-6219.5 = 1.01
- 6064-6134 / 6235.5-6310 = 1.04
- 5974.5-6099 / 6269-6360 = 1.07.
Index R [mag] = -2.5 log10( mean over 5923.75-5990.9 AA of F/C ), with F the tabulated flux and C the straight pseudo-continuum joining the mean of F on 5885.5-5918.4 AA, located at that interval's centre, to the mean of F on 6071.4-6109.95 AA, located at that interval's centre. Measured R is -0.06 mag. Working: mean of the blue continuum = 20.3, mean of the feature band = 21.9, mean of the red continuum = 21.5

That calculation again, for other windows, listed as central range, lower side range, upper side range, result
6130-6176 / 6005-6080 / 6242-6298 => 0.05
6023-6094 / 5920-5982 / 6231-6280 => 0.00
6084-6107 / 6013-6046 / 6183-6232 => 0.03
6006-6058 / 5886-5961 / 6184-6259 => -0.02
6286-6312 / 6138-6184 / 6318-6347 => 0.02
